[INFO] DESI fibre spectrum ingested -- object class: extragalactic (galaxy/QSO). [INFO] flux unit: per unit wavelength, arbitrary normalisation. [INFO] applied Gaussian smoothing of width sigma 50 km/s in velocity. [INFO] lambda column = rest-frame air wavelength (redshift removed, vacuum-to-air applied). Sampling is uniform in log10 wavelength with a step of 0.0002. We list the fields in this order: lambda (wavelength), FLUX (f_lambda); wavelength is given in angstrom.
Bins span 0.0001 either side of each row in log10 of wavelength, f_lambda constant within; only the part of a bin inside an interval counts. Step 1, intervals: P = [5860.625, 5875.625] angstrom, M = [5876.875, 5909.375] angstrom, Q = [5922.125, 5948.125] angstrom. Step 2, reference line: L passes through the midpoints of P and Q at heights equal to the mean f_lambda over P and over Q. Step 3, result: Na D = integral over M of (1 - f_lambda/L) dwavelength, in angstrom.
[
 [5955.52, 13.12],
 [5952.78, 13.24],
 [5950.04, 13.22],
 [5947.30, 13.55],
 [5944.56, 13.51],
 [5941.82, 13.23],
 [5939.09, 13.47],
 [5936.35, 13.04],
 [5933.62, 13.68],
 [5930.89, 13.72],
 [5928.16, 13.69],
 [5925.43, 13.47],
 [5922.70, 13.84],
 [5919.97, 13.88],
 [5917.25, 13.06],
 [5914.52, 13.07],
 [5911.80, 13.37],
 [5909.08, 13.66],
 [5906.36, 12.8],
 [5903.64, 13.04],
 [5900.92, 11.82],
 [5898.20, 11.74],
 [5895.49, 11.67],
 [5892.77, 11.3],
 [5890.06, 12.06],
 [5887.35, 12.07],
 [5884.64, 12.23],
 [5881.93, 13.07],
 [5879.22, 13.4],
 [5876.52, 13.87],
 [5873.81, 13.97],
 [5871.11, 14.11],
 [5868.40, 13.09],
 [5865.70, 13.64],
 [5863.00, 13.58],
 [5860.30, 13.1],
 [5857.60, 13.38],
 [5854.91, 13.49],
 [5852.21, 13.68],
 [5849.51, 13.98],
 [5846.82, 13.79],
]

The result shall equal 2.8 angstrom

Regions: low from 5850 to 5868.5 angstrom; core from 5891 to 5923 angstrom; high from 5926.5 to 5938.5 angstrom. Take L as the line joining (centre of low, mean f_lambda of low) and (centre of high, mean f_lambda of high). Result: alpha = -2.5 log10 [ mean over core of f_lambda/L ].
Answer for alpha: 0.06 mag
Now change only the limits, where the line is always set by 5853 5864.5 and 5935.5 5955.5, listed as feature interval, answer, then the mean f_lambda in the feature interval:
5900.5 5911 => 0.03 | 12.9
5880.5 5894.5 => 0.11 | 12.1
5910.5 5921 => 0.00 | 13.3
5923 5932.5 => -0.03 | 13.7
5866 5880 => -0.02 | 13.7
